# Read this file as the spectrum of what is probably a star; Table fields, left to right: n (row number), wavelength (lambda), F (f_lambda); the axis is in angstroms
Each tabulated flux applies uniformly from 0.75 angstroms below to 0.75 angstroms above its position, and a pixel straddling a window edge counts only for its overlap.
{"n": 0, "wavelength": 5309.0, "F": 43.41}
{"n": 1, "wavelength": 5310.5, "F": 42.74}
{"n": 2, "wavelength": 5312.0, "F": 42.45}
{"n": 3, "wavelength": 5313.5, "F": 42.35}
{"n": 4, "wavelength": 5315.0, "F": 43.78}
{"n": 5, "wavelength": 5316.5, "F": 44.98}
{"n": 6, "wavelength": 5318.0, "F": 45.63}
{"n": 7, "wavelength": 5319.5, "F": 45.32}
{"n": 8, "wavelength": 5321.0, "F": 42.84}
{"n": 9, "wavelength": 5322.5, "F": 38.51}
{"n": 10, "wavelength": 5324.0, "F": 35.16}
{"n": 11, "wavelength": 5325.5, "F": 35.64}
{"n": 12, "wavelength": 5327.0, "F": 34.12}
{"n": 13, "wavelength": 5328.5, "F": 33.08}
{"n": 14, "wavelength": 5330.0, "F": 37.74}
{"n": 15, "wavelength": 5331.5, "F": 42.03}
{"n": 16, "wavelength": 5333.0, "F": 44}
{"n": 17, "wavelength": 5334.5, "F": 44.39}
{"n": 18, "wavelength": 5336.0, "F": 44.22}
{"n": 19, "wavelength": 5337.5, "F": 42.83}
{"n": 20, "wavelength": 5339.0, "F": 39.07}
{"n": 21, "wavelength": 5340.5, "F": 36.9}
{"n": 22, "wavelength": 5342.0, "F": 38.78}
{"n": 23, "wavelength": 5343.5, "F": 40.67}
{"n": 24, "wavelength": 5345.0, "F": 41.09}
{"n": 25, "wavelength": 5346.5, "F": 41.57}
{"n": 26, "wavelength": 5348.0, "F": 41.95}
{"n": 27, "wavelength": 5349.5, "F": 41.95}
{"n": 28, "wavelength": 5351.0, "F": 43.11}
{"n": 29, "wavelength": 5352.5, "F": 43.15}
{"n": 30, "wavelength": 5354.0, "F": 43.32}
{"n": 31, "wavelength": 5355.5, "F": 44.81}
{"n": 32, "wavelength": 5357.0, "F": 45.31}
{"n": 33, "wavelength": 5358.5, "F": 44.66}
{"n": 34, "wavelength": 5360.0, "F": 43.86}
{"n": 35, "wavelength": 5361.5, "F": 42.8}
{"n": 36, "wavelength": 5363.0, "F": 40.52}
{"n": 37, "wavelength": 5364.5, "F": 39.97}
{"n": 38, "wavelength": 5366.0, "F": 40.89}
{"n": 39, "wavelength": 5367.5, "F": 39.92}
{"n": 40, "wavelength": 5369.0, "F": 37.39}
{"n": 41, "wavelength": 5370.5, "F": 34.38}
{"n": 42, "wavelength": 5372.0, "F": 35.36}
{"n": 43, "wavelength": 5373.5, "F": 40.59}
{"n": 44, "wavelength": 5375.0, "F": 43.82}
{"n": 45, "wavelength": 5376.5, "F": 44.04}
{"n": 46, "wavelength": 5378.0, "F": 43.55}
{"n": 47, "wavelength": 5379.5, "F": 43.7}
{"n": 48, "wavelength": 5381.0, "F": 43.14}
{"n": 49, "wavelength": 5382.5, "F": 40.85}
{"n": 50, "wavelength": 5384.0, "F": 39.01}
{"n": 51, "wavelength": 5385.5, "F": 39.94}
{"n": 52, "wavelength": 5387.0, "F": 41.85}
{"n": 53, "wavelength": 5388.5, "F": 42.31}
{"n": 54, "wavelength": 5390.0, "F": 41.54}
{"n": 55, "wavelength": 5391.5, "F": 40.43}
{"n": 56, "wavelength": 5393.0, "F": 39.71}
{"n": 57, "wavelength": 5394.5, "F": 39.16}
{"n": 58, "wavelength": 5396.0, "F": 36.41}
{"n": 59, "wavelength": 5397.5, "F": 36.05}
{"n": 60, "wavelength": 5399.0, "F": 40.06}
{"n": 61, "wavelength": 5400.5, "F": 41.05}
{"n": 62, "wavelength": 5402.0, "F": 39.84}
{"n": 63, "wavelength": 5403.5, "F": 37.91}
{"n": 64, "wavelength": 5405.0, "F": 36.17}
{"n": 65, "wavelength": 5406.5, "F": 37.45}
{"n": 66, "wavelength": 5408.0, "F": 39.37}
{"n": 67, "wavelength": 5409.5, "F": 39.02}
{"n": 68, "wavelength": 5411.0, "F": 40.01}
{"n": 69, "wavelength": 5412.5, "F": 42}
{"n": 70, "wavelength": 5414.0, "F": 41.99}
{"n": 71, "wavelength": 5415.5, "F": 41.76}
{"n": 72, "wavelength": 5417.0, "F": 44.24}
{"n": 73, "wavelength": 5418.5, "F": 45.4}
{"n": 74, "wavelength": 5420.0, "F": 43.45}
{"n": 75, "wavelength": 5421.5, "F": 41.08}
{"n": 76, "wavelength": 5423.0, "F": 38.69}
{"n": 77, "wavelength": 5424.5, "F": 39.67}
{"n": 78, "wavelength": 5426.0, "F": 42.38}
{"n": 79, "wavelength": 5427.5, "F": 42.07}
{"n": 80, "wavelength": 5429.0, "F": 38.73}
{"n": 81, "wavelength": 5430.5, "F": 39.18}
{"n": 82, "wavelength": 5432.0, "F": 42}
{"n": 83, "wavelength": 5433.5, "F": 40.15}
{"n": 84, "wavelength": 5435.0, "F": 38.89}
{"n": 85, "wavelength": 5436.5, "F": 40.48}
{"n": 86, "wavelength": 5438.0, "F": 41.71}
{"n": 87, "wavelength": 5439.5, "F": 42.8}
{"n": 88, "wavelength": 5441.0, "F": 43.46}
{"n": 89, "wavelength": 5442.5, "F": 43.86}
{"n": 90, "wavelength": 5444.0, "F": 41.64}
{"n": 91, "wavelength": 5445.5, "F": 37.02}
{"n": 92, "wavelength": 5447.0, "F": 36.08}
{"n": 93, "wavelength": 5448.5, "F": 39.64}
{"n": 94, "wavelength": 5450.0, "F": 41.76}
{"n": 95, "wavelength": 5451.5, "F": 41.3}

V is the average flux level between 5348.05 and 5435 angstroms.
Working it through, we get 40.9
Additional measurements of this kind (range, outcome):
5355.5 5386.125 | 41.3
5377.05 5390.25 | 41.8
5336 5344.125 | 40.1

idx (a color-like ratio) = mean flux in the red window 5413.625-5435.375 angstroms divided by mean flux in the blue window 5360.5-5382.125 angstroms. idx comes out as 1.0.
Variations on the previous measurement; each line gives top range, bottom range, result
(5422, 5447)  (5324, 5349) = 1.02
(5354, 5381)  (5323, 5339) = 1.06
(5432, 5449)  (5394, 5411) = 1.06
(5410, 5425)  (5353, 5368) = 0.98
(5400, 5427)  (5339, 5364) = 0.97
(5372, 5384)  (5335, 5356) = 1.01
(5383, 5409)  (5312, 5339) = 0.96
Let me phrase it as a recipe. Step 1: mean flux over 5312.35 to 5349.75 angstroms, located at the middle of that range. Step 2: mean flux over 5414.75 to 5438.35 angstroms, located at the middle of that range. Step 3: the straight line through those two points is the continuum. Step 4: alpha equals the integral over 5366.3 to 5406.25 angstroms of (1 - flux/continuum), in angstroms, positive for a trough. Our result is 1.1 angstroms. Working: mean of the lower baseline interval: 40.7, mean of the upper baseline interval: 41.2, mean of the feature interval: 39.9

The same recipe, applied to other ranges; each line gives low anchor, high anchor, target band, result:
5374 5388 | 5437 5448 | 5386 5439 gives 1.5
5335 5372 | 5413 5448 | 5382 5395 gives 0.2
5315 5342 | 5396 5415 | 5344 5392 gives -2.2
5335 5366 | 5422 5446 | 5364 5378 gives 0.6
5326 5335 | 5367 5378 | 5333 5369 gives -2.4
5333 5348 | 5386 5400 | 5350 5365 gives -0.9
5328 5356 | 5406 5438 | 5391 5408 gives 1.0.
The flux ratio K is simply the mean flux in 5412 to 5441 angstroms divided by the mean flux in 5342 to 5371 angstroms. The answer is 1.0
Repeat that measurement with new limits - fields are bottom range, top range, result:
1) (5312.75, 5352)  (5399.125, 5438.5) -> 0.99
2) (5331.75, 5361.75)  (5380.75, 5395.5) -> 0.96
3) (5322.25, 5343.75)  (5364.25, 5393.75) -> 1.04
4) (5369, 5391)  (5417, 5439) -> 1.01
